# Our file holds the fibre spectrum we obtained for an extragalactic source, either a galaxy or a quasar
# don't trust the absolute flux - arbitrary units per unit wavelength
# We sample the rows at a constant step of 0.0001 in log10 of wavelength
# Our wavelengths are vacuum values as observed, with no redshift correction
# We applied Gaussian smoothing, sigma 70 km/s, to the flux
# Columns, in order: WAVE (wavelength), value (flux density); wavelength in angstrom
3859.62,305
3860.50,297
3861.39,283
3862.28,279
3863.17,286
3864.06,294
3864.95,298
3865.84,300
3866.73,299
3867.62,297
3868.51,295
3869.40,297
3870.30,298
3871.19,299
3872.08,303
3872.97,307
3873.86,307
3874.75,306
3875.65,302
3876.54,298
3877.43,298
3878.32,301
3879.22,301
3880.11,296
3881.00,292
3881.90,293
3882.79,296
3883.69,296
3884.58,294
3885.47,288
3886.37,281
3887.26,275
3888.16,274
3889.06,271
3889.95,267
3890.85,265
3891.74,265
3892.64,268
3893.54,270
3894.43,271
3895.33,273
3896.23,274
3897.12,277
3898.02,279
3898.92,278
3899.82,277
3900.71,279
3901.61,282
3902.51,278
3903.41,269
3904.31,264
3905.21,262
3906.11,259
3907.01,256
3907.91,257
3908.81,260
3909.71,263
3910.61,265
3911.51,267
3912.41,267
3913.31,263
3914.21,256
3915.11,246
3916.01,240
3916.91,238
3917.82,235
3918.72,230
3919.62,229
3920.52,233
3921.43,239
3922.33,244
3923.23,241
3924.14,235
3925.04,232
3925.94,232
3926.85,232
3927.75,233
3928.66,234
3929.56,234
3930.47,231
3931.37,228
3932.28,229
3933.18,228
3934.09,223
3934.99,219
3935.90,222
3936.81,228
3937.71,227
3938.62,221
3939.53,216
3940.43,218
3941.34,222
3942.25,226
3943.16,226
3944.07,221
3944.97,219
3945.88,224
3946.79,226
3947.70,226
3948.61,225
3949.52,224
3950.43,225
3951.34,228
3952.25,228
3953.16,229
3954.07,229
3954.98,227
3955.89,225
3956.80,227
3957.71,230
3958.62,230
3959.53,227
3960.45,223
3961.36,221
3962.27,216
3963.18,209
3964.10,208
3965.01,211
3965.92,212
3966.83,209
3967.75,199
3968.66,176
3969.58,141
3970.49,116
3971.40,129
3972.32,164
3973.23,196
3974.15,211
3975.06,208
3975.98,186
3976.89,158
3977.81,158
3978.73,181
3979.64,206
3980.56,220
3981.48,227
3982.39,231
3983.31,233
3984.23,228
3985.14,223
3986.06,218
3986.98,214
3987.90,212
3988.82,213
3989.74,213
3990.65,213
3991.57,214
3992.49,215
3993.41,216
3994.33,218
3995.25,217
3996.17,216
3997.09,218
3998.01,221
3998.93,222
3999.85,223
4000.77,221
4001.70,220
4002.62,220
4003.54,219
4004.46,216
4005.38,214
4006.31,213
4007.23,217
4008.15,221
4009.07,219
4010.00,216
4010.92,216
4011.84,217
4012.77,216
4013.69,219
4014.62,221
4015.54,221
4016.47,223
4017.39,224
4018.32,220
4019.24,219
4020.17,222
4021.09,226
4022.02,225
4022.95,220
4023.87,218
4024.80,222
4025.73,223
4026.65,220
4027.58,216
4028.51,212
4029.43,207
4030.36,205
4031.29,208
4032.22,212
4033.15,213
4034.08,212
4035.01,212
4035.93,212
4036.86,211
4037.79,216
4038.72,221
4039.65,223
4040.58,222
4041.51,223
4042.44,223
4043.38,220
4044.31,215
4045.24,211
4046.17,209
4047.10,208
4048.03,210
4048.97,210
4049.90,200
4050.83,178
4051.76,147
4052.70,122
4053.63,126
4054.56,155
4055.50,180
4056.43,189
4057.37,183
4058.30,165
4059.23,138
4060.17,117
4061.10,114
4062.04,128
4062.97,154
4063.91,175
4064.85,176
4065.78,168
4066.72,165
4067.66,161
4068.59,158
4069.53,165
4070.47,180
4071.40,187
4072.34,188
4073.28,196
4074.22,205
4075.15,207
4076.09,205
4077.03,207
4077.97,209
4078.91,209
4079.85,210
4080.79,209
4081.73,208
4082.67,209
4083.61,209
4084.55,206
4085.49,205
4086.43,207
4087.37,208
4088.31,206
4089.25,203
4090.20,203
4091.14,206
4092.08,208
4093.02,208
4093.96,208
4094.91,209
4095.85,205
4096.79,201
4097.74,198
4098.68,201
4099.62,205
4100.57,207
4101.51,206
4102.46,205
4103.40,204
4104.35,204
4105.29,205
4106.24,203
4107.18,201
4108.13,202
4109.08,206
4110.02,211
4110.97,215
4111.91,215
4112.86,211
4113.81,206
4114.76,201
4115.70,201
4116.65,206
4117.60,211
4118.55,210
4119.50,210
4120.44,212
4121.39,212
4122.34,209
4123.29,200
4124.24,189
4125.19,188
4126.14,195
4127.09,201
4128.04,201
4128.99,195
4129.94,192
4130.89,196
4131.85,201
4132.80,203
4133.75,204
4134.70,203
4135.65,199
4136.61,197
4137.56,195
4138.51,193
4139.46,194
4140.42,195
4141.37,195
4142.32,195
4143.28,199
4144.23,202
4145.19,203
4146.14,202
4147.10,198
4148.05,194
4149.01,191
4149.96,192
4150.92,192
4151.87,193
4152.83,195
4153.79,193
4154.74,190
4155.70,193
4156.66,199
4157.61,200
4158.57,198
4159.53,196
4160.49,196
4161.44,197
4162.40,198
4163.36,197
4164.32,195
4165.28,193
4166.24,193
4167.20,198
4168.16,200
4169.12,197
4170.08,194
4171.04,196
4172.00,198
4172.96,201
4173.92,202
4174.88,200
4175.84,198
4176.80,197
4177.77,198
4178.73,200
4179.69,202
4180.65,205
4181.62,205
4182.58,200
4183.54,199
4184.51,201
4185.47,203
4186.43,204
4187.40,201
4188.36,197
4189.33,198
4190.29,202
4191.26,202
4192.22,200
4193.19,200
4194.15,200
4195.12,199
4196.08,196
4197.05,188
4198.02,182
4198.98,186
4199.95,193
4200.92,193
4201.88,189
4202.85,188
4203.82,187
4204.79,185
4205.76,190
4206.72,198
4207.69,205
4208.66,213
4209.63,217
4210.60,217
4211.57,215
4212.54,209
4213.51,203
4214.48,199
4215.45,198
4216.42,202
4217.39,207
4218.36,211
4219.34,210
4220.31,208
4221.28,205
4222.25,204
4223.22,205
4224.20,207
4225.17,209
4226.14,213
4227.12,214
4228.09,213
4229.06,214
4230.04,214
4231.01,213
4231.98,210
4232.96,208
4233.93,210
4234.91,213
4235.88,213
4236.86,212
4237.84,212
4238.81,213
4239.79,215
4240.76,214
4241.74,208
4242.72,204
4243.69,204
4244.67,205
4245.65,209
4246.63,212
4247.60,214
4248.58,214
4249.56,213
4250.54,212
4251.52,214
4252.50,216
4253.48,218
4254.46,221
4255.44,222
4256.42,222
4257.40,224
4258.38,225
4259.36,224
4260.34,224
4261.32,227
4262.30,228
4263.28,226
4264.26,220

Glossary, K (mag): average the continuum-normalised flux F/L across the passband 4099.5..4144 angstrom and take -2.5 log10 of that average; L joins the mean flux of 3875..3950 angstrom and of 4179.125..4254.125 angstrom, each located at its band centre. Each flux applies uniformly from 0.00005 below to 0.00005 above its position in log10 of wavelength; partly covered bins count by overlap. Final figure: 0.09 mag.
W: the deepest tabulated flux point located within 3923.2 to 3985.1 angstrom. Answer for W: 116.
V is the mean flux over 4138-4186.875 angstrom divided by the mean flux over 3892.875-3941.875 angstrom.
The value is 0.8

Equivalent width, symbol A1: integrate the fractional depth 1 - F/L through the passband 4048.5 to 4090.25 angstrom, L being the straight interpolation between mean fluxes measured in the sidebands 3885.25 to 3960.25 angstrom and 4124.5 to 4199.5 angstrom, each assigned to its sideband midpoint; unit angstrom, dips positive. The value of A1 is 6.7 angstrom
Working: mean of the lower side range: 245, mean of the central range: 181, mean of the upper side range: 197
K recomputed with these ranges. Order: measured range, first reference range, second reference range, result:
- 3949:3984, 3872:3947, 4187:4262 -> 0.21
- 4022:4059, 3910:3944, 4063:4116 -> 0.04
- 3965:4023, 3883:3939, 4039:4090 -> 0.04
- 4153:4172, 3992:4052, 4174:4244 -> 0.06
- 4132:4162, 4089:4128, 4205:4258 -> 0.05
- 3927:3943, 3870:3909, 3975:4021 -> 0.13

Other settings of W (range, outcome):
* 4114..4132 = 188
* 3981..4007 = 212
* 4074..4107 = 198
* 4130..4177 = 190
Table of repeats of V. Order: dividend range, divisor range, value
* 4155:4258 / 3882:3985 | 0.87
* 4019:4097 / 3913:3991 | 0.90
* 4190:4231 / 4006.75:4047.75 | 0.93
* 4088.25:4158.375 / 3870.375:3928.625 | 0.75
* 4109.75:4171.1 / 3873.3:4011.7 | 0.85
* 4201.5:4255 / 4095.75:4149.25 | 1.03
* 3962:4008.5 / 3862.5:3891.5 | 0.70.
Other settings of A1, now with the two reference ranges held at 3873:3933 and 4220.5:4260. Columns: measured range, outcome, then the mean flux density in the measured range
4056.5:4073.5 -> 5.50 angstrom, 162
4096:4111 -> 1.90 angstrom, 204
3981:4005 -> 3.03 angstrom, 219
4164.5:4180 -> 1.77 angstrom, 198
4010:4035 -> 2.94 angstrom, 217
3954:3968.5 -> 2.16 angstrom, 218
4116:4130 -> 1.73 angstrom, 202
